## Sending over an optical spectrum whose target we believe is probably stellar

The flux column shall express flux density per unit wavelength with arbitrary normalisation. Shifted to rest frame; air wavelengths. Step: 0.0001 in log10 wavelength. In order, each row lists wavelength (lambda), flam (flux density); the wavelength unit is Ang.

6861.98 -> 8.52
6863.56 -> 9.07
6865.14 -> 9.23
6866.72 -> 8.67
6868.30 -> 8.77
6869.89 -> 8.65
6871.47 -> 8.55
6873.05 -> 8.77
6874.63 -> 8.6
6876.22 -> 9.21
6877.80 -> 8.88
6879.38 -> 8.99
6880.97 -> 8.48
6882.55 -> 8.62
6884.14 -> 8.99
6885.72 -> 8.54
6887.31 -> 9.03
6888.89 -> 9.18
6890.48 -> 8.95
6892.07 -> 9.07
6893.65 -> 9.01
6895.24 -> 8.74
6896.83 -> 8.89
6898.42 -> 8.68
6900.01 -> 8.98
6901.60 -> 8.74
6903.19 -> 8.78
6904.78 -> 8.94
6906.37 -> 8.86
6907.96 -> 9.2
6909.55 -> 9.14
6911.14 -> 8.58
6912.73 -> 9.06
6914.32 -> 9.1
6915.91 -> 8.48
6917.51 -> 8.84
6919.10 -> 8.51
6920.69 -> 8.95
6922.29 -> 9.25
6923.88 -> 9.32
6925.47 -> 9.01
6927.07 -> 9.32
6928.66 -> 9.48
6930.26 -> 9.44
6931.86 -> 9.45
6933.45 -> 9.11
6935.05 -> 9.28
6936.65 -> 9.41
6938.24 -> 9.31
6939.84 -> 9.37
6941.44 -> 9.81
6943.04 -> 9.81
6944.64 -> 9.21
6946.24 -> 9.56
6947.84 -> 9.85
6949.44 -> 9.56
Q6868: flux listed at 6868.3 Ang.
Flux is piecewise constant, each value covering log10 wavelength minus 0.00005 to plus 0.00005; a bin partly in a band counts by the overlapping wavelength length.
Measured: 8.77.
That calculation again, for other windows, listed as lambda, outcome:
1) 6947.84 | 9.85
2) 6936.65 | 9.41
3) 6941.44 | 9.81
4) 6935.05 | 9.28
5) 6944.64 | 9.21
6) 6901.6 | 8.74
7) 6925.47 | 9.01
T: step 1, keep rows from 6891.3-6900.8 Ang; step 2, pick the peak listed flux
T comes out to 9.07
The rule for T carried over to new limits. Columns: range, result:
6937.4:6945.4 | 9.81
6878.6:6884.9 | 8.99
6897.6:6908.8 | 9.2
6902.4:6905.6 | 8.94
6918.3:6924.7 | 9.32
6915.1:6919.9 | 8.84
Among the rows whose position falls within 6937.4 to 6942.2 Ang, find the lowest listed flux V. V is 9.31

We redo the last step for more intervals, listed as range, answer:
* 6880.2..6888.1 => 8.48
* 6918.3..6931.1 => 8.51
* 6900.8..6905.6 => 8.74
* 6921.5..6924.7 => 9.25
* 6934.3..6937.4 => 9.28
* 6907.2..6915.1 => 8.58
